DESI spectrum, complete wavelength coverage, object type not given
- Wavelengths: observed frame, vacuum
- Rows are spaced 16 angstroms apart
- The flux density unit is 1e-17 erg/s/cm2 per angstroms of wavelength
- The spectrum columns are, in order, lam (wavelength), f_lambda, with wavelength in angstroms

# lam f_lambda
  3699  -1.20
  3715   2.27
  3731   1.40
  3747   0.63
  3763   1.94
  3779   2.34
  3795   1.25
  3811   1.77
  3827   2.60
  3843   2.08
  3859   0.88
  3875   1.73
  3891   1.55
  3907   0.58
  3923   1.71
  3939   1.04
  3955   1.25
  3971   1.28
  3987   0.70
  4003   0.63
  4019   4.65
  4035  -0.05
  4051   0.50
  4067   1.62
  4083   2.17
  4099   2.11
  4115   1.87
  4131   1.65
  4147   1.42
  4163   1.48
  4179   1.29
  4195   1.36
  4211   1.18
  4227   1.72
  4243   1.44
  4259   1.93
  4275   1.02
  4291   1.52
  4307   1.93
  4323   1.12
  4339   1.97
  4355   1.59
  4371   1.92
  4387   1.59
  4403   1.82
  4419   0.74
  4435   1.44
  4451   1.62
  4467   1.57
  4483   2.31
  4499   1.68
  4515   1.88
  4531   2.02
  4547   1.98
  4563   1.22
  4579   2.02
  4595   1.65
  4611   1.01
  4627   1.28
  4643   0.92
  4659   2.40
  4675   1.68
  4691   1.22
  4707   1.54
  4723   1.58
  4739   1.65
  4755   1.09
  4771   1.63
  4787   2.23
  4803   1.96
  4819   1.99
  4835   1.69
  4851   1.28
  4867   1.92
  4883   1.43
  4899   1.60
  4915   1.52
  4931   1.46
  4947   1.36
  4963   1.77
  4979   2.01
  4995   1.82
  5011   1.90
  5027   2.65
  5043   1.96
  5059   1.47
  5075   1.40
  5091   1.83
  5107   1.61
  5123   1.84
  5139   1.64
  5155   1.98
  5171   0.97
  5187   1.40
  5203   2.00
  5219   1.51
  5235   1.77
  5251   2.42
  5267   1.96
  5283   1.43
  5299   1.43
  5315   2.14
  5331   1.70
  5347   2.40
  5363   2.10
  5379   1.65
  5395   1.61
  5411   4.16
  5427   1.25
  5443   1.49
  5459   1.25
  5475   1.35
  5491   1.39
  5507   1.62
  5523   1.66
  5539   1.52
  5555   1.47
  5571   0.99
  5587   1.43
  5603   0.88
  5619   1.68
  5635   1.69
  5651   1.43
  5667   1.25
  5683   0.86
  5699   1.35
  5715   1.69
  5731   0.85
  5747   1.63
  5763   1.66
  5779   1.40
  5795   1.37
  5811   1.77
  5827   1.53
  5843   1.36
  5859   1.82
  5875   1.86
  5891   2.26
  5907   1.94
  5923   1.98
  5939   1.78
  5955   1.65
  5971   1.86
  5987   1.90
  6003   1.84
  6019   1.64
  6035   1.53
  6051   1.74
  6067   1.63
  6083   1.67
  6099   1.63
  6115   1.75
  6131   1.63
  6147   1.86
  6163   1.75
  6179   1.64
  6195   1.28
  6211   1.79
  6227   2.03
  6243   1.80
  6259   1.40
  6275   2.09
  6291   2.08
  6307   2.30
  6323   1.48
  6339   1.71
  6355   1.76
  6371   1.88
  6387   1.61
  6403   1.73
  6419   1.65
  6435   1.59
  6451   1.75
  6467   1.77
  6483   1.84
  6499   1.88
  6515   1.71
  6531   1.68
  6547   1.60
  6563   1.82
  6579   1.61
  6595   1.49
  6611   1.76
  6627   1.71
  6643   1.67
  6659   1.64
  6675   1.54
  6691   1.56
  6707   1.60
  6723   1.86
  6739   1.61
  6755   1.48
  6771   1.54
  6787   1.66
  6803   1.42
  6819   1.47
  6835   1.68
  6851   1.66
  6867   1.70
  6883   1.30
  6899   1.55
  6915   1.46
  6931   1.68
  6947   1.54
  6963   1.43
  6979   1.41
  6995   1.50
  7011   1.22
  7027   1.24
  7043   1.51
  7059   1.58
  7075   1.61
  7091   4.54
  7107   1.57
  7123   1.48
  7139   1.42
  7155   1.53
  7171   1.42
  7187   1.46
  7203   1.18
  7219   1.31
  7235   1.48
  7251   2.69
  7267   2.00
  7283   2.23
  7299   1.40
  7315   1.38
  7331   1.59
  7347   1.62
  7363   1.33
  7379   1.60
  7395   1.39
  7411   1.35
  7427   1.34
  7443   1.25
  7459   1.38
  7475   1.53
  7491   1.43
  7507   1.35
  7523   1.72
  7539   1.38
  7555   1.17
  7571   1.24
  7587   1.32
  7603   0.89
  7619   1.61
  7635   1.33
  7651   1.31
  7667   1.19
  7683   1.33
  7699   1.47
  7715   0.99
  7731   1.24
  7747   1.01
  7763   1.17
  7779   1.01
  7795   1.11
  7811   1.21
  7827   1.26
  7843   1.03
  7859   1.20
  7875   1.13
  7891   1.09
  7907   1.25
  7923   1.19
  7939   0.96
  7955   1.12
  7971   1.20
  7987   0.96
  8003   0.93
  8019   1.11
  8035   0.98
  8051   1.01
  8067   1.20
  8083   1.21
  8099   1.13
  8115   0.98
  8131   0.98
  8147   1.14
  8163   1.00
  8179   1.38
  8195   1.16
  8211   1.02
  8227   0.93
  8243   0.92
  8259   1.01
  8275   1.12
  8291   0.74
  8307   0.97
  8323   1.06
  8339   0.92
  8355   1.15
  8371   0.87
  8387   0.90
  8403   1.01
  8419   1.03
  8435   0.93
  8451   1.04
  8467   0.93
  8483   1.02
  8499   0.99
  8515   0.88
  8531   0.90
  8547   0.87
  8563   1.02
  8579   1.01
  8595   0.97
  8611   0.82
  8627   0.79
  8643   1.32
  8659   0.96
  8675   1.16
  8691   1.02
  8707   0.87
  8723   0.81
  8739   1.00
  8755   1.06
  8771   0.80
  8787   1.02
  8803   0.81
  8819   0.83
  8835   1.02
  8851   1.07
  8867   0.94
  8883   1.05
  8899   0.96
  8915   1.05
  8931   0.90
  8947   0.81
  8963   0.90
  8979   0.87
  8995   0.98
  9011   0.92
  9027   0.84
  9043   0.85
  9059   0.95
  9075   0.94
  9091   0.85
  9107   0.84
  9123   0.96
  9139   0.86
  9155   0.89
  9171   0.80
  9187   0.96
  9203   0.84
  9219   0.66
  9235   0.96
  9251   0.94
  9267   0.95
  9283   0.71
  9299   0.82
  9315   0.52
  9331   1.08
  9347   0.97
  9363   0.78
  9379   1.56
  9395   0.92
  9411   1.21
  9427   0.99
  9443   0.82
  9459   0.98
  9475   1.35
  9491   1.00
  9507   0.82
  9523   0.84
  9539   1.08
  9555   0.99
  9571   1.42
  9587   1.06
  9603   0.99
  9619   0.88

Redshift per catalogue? 0.08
